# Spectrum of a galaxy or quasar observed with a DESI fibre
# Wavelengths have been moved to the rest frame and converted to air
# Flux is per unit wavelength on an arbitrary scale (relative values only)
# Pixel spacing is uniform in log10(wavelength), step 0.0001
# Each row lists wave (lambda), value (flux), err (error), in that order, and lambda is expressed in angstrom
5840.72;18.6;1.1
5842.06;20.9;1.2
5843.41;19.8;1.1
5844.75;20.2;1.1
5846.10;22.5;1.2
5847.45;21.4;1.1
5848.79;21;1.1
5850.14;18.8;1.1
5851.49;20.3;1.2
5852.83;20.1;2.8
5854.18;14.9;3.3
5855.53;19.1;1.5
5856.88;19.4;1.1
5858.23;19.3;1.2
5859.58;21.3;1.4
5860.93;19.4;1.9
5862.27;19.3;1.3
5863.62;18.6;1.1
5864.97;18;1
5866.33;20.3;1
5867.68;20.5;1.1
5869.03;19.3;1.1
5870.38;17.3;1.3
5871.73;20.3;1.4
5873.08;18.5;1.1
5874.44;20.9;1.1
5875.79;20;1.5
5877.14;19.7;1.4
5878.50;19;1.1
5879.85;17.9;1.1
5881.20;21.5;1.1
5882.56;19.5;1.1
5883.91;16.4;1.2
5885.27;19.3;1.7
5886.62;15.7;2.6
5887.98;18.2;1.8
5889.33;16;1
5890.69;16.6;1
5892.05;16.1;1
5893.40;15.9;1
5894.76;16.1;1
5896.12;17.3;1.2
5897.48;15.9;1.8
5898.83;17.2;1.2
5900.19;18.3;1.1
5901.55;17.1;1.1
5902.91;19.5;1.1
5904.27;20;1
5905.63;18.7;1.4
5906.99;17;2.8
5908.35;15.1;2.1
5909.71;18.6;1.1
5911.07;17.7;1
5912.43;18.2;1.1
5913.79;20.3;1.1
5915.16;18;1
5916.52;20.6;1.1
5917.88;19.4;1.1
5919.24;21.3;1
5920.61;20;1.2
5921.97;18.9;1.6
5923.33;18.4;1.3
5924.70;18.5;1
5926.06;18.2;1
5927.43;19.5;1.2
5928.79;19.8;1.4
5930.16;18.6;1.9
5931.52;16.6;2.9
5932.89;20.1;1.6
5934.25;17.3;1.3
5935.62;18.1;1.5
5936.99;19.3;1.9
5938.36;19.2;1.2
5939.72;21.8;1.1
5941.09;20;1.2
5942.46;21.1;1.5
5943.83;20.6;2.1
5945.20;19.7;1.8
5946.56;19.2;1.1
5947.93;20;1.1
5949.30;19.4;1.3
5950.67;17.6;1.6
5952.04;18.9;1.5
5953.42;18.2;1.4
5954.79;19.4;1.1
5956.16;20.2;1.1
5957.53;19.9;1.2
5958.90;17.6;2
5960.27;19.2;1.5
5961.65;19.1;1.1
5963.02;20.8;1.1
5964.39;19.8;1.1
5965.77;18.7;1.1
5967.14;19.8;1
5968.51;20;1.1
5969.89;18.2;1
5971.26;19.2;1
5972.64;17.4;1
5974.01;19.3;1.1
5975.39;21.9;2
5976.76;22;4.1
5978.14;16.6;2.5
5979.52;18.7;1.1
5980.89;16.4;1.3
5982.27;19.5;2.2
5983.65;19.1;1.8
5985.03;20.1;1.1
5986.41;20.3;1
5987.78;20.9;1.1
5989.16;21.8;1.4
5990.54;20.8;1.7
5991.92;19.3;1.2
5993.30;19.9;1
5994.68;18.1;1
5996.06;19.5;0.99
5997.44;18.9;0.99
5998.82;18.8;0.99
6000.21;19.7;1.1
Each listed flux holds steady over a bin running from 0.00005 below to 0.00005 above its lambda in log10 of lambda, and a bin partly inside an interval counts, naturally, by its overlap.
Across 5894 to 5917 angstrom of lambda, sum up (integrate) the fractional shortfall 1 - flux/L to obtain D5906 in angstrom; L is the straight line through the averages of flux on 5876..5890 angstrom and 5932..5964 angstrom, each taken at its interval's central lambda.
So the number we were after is 1.0 angstrom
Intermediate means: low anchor 18.4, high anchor 19.4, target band 17.9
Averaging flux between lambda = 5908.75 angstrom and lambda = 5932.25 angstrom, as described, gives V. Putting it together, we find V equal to 18.9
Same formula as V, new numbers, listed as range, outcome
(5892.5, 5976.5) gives 18.9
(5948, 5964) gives 19.2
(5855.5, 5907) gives 18.5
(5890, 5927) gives 18.1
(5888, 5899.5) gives 16.5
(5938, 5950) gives 20.1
